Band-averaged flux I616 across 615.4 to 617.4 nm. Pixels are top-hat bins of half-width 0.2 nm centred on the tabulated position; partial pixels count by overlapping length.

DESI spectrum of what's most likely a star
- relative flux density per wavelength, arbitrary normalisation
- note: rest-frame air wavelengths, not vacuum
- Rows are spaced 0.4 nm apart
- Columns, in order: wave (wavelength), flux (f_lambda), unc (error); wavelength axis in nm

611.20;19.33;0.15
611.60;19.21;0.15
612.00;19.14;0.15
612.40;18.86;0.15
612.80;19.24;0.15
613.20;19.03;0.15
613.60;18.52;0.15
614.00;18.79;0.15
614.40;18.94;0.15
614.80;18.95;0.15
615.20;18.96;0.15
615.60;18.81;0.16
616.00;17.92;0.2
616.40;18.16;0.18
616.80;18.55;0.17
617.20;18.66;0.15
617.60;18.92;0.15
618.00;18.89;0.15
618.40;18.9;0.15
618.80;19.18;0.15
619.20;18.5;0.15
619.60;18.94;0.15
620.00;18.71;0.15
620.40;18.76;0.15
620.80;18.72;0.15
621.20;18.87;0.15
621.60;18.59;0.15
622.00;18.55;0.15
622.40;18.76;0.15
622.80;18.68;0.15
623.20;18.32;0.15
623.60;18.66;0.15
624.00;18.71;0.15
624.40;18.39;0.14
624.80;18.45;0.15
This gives 18.4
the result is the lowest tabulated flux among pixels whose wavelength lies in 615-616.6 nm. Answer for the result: 17.92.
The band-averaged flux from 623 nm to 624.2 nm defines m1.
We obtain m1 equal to 18.6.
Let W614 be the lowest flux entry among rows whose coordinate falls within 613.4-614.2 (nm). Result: 18.52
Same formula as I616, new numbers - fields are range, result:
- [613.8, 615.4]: 18.9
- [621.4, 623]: 18.6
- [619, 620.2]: 18.7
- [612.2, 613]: 19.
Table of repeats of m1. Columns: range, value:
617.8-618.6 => 18.9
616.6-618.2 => 18.8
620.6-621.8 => 18.7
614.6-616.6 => 18.6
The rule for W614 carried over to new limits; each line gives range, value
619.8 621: 18.71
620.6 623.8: 18.32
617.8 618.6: 18.89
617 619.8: 18.5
